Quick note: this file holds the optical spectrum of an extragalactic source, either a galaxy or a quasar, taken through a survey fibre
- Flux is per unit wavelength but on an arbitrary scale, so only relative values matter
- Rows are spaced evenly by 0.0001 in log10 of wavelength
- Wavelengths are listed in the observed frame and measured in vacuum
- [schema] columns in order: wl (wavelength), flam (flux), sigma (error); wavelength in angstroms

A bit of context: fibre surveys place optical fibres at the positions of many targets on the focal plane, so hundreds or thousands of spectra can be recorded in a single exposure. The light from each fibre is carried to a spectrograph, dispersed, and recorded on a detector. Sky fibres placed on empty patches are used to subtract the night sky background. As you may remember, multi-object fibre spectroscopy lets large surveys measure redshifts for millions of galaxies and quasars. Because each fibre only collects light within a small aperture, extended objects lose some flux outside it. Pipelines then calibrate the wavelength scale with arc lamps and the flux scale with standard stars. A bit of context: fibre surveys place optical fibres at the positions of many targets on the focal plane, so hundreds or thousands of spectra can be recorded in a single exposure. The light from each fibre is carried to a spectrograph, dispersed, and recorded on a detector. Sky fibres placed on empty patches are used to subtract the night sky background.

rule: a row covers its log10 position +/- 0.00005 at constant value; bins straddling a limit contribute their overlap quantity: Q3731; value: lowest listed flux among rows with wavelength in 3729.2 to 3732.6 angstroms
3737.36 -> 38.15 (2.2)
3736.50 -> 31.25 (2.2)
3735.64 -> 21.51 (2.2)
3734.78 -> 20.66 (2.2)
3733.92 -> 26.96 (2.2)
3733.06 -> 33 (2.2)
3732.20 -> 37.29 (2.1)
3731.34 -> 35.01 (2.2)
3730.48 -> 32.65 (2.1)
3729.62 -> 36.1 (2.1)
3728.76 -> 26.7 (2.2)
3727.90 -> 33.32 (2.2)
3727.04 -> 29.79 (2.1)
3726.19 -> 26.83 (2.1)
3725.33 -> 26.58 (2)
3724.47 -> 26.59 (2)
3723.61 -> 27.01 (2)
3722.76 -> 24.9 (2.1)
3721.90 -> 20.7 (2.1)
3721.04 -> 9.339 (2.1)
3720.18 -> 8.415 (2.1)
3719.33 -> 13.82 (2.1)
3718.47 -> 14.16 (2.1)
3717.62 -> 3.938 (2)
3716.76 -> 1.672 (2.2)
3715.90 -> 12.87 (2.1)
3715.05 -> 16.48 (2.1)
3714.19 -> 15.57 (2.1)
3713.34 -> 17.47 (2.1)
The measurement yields 32.65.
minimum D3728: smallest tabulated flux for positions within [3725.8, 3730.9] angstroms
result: 26.7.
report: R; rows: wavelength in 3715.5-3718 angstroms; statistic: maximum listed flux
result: 12.87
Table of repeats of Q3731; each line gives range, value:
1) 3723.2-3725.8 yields 26.58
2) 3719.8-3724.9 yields 8.415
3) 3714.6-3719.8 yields 1.672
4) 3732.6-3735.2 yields 20.66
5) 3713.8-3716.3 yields 12.87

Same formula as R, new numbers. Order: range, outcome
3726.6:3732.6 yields 37.29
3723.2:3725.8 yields 27.01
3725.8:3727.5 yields 29.79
